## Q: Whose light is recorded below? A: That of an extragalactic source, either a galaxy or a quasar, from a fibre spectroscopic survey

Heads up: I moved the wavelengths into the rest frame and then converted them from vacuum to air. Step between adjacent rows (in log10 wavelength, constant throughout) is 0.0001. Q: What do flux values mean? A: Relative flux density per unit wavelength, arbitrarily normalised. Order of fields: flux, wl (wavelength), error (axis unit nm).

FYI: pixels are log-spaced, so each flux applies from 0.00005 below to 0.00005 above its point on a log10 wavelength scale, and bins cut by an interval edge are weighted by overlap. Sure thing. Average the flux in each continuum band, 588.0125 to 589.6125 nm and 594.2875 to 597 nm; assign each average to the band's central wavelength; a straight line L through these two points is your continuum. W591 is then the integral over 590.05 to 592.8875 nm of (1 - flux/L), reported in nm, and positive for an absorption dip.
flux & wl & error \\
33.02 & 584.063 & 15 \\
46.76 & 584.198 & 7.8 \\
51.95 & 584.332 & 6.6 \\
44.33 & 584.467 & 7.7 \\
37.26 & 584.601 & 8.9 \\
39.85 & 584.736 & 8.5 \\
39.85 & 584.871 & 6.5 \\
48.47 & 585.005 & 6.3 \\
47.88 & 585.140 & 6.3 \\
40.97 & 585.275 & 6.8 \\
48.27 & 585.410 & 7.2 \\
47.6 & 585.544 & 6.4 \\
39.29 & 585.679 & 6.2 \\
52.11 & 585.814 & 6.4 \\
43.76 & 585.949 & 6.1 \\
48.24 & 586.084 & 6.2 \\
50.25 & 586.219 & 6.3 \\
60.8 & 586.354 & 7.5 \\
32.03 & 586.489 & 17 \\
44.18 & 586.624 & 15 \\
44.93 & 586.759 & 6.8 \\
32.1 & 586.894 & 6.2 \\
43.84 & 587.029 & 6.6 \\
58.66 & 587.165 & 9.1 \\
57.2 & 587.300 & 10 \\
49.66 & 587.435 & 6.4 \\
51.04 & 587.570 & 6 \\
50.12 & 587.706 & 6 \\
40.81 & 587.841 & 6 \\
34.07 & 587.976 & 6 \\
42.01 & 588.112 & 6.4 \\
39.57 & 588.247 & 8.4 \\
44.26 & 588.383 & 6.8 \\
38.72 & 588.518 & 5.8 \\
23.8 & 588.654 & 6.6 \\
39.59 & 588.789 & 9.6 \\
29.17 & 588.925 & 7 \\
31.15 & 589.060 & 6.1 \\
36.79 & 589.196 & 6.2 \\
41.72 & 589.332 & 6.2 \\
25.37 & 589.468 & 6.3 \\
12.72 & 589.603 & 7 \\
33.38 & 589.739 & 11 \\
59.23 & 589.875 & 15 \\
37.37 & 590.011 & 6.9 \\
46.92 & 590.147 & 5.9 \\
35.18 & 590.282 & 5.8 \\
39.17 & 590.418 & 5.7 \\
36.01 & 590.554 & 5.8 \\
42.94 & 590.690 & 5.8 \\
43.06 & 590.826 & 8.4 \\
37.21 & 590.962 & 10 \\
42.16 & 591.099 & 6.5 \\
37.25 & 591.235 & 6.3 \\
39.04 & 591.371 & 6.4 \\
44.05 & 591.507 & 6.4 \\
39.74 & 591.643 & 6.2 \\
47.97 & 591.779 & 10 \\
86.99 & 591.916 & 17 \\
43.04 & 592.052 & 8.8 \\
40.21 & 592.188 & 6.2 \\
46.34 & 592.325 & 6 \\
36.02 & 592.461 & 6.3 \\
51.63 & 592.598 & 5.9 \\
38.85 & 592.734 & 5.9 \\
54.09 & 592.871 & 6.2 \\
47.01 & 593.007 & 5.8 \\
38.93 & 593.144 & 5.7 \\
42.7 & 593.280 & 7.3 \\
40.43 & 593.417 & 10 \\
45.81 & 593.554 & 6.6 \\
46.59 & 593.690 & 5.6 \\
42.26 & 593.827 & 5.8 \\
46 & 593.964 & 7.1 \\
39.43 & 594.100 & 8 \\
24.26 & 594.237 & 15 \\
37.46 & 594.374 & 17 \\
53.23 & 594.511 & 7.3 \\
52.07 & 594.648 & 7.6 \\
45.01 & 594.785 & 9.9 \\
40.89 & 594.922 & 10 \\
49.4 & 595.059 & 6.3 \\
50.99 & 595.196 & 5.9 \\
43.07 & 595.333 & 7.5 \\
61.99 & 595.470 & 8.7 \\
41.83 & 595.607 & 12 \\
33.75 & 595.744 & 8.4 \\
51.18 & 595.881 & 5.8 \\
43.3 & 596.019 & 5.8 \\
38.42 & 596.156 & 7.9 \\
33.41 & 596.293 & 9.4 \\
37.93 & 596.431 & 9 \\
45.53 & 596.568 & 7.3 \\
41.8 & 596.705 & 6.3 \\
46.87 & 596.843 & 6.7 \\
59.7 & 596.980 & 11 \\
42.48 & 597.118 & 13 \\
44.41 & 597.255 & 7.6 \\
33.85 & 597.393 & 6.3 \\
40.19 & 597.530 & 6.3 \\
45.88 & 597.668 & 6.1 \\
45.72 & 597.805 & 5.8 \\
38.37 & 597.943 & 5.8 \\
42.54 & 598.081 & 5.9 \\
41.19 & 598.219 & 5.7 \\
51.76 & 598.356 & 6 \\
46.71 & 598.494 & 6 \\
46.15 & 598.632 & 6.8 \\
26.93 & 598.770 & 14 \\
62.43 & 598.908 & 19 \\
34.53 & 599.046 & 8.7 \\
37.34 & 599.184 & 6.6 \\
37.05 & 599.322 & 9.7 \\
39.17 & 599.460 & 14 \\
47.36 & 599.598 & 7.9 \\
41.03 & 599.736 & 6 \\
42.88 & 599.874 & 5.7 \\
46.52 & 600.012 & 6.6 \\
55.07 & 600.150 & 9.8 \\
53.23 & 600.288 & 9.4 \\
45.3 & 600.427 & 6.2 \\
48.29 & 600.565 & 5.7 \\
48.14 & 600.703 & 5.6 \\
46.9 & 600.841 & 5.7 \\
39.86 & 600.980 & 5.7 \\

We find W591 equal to -0.390 nm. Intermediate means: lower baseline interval 34.5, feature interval 43.9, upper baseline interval 45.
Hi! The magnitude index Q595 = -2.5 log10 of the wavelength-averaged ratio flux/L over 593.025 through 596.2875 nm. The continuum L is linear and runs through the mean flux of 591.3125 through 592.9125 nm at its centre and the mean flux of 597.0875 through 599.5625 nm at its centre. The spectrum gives 0.03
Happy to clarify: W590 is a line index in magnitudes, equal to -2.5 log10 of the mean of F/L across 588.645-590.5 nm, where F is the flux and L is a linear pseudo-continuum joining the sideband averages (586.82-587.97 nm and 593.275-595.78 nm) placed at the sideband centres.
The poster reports 0.29 mag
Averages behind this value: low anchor 47.2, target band 35.5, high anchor 44.2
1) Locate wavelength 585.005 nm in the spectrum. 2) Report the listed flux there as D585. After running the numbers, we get 48.47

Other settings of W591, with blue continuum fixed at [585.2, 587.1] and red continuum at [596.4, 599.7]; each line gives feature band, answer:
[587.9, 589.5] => 0.315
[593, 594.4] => 0.096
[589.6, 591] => 0.146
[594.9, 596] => -0.080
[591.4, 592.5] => -0.099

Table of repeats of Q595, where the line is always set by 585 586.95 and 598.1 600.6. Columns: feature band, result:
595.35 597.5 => 0.02 mag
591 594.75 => 0.01 mag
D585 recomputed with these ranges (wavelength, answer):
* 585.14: 47.88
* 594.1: 39.43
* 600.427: 45.3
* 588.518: 38.72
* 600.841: 46.9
